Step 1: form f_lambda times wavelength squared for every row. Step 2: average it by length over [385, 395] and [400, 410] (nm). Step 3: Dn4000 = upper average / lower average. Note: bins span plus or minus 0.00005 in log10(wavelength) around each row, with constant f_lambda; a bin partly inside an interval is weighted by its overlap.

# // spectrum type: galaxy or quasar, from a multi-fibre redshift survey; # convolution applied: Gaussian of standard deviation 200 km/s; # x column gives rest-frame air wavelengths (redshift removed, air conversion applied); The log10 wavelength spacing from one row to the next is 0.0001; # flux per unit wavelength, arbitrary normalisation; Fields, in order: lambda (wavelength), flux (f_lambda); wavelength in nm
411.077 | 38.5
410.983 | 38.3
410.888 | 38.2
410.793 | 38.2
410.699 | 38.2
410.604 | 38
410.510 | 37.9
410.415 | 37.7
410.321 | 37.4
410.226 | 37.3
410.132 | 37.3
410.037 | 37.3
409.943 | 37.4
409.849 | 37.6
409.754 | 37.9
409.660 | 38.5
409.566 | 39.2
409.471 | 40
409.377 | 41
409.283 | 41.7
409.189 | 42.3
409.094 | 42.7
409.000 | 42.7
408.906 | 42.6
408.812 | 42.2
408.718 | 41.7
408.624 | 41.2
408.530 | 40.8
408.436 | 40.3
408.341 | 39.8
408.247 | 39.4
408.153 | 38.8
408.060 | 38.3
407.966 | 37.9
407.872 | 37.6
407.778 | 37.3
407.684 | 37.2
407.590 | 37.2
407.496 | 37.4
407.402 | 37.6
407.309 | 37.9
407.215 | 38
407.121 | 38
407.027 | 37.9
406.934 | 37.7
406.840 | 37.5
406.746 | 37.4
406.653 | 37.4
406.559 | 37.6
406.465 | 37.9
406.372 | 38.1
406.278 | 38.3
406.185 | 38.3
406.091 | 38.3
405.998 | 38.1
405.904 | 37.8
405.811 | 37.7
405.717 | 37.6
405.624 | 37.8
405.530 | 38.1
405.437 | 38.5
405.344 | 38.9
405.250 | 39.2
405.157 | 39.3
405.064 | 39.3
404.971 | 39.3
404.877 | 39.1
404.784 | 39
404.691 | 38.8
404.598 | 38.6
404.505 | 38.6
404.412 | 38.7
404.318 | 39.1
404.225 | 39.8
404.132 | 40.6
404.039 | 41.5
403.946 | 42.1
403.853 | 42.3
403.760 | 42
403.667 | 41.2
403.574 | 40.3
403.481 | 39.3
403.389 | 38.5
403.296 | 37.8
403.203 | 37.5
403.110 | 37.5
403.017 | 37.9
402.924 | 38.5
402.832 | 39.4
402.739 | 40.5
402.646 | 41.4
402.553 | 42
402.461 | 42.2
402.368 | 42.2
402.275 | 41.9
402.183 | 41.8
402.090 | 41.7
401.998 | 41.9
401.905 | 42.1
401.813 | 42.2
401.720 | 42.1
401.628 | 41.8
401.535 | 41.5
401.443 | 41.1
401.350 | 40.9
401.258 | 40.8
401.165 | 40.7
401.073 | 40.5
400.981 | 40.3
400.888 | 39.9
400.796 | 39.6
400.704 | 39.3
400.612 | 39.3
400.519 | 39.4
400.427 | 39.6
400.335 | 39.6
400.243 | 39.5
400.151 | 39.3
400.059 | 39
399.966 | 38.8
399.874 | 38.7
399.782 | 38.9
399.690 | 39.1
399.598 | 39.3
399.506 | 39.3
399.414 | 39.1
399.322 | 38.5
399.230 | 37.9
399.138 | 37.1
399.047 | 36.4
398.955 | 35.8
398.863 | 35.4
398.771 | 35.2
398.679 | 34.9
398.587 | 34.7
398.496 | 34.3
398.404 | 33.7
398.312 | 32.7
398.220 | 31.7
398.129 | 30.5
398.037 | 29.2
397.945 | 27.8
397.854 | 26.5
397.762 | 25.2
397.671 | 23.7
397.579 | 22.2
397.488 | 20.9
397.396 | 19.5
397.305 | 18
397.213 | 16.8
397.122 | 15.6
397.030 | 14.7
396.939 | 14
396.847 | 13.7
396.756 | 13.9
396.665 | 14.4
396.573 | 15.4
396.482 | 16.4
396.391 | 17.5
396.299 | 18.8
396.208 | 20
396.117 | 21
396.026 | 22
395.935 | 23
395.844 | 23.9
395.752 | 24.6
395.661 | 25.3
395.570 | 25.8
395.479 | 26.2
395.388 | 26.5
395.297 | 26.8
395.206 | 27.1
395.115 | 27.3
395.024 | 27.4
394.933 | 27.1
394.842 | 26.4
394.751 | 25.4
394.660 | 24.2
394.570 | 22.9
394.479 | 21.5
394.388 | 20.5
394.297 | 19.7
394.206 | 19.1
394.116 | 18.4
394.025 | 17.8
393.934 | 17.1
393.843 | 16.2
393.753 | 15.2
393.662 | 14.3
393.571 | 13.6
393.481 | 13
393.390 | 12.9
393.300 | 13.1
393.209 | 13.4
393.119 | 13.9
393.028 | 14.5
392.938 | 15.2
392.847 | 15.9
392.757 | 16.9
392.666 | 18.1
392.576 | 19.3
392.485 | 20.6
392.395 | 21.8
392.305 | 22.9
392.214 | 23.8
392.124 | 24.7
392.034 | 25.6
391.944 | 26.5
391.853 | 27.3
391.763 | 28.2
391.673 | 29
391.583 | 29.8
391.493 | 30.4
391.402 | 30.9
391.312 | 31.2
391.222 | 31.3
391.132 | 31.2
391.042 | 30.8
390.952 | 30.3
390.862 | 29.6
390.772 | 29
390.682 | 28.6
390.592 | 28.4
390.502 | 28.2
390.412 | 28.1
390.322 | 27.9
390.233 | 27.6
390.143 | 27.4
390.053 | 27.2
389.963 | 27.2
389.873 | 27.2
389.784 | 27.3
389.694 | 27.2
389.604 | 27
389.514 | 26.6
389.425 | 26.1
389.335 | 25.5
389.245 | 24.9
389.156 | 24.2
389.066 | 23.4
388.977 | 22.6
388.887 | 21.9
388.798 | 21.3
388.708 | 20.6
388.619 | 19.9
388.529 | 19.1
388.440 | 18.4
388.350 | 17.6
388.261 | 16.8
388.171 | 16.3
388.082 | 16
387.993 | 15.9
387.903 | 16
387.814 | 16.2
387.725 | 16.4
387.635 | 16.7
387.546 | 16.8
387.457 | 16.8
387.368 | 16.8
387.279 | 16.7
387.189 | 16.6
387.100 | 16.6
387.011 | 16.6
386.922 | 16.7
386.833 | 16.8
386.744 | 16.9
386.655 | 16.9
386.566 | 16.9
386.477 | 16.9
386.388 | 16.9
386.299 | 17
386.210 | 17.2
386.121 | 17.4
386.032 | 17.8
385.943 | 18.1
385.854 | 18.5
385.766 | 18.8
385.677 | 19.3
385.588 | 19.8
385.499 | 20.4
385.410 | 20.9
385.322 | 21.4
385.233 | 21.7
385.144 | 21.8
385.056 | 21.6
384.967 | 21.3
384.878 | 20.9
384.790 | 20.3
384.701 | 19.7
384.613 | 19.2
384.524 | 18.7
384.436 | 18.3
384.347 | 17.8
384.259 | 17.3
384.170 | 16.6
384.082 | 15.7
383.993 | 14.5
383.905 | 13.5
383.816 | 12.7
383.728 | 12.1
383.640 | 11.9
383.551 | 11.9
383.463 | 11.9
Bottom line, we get 2.00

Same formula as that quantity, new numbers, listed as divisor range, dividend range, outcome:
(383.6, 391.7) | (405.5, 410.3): 2.02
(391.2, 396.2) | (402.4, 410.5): 1.89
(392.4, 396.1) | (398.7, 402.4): 2.01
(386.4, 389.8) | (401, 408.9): 2.21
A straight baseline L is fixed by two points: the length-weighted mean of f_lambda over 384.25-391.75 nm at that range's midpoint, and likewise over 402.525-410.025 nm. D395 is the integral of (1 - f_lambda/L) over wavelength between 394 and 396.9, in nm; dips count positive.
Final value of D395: 0.70 nm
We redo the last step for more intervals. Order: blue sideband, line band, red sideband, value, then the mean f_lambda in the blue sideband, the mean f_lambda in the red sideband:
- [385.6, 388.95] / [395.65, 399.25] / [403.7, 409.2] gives 0.55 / 17.6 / 39.1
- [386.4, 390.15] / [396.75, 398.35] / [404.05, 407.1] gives 0.42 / 20.2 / 38.5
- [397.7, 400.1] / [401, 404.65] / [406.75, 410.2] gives -0.39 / 34.9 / 39.1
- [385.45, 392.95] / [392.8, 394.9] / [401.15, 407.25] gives 0.76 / 22.2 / 39.5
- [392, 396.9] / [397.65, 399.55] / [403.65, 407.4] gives -0.44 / 20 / 38.8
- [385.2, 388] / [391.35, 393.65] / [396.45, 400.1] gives 0.23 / 17.6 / 28.8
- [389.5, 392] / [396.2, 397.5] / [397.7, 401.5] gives 0.68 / 28.6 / 36.8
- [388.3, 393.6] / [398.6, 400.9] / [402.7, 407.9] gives -0.37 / 23.9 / 38.7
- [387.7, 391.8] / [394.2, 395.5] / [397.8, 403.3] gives 0.28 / 25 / 38.3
